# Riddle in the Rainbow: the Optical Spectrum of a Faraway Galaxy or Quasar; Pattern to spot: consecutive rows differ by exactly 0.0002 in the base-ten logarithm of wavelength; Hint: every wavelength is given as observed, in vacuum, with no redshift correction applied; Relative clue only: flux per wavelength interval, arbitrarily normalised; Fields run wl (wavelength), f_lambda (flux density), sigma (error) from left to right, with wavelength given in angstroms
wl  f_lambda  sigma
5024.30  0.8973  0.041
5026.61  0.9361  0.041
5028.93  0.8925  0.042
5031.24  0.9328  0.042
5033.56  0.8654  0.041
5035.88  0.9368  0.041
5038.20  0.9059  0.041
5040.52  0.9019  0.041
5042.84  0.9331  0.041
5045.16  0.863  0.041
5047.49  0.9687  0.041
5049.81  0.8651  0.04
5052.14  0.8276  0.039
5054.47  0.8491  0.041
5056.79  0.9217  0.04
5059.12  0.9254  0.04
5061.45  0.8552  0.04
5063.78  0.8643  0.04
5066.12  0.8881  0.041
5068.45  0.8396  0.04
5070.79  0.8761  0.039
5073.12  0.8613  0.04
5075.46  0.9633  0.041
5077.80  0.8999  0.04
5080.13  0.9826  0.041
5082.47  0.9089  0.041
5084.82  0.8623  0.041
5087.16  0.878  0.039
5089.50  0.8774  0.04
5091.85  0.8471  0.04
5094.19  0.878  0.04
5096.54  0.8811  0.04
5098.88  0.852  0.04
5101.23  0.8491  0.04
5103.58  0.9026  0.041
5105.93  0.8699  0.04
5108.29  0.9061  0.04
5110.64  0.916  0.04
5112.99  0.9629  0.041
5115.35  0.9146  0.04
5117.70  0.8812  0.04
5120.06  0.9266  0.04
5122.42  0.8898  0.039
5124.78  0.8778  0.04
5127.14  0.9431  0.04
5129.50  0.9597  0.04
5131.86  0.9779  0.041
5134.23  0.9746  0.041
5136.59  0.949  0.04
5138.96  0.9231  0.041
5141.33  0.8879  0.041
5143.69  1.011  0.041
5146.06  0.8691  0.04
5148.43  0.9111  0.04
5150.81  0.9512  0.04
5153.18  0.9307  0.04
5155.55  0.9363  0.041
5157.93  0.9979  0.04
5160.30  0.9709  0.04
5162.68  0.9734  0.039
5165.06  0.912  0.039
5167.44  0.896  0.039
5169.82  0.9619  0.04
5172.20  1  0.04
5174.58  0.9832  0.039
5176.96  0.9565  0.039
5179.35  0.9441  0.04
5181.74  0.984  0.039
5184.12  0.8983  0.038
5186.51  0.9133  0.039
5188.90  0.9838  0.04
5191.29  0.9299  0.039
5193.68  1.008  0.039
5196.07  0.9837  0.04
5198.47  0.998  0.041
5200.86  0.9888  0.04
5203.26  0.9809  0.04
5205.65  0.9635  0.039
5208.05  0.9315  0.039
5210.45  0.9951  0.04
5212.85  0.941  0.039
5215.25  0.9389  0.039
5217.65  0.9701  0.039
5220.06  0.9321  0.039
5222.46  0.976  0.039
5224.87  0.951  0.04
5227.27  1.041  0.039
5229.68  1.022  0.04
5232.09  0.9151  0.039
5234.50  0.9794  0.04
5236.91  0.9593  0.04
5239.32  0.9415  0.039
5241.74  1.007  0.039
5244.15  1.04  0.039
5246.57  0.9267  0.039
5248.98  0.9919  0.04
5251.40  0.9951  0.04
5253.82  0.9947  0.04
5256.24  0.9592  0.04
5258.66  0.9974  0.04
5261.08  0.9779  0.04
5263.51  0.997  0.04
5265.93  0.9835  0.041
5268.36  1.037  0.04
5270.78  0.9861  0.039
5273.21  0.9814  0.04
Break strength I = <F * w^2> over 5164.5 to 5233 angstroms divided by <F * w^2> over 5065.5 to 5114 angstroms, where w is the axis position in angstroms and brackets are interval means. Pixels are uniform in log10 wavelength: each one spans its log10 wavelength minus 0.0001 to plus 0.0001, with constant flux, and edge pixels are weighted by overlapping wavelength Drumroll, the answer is 1.13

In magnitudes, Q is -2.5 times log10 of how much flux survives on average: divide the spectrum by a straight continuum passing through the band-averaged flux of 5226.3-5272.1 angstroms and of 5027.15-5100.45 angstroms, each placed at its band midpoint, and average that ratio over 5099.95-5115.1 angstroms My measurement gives 0.01 mag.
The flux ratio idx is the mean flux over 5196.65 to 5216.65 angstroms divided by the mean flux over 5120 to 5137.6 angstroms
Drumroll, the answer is 1.03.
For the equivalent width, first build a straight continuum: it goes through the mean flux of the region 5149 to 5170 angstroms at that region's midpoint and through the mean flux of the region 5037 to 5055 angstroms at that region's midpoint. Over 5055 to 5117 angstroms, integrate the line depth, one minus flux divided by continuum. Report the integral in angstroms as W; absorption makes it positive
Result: 1.3 angstroms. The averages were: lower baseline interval 0.891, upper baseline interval 0.946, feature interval 0.891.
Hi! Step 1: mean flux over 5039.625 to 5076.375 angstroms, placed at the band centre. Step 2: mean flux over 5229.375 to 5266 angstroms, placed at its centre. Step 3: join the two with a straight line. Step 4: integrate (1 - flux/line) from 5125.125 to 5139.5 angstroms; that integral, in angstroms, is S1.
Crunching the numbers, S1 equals -0.4 angstroms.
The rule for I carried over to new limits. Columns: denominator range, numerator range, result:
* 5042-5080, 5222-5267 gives 1.18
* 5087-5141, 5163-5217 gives 1.09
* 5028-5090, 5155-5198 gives 1.12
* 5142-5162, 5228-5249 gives 1.07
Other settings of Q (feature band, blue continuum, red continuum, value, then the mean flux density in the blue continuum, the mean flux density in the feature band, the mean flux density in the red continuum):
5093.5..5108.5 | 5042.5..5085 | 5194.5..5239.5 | 0.044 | 0.892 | 0.875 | 0.97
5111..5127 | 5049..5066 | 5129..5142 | 0.023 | 0.873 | 0.911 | 0.946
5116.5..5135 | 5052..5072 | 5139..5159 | -0.010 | 0.874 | 0.928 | 0.936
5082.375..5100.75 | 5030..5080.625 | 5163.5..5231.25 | 0.052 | 0.896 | 0.87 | 0.964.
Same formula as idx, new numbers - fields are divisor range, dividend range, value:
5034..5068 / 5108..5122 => 1.03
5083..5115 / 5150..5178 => 1.08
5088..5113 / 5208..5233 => 1.10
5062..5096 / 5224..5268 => 1.11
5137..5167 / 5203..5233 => 1.03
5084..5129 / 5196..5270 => 1.10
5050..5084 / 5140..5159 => 1.05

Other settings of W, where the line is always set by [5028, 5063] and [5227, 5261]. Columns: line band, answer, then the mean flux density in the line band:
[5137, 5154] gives 0.2 angstroms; 0.927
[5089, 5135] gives 1.0 angstroms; 0.904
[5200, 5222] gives 0.2 angstroms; 0.96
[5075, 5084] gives -0.2 angstroms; 0.934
